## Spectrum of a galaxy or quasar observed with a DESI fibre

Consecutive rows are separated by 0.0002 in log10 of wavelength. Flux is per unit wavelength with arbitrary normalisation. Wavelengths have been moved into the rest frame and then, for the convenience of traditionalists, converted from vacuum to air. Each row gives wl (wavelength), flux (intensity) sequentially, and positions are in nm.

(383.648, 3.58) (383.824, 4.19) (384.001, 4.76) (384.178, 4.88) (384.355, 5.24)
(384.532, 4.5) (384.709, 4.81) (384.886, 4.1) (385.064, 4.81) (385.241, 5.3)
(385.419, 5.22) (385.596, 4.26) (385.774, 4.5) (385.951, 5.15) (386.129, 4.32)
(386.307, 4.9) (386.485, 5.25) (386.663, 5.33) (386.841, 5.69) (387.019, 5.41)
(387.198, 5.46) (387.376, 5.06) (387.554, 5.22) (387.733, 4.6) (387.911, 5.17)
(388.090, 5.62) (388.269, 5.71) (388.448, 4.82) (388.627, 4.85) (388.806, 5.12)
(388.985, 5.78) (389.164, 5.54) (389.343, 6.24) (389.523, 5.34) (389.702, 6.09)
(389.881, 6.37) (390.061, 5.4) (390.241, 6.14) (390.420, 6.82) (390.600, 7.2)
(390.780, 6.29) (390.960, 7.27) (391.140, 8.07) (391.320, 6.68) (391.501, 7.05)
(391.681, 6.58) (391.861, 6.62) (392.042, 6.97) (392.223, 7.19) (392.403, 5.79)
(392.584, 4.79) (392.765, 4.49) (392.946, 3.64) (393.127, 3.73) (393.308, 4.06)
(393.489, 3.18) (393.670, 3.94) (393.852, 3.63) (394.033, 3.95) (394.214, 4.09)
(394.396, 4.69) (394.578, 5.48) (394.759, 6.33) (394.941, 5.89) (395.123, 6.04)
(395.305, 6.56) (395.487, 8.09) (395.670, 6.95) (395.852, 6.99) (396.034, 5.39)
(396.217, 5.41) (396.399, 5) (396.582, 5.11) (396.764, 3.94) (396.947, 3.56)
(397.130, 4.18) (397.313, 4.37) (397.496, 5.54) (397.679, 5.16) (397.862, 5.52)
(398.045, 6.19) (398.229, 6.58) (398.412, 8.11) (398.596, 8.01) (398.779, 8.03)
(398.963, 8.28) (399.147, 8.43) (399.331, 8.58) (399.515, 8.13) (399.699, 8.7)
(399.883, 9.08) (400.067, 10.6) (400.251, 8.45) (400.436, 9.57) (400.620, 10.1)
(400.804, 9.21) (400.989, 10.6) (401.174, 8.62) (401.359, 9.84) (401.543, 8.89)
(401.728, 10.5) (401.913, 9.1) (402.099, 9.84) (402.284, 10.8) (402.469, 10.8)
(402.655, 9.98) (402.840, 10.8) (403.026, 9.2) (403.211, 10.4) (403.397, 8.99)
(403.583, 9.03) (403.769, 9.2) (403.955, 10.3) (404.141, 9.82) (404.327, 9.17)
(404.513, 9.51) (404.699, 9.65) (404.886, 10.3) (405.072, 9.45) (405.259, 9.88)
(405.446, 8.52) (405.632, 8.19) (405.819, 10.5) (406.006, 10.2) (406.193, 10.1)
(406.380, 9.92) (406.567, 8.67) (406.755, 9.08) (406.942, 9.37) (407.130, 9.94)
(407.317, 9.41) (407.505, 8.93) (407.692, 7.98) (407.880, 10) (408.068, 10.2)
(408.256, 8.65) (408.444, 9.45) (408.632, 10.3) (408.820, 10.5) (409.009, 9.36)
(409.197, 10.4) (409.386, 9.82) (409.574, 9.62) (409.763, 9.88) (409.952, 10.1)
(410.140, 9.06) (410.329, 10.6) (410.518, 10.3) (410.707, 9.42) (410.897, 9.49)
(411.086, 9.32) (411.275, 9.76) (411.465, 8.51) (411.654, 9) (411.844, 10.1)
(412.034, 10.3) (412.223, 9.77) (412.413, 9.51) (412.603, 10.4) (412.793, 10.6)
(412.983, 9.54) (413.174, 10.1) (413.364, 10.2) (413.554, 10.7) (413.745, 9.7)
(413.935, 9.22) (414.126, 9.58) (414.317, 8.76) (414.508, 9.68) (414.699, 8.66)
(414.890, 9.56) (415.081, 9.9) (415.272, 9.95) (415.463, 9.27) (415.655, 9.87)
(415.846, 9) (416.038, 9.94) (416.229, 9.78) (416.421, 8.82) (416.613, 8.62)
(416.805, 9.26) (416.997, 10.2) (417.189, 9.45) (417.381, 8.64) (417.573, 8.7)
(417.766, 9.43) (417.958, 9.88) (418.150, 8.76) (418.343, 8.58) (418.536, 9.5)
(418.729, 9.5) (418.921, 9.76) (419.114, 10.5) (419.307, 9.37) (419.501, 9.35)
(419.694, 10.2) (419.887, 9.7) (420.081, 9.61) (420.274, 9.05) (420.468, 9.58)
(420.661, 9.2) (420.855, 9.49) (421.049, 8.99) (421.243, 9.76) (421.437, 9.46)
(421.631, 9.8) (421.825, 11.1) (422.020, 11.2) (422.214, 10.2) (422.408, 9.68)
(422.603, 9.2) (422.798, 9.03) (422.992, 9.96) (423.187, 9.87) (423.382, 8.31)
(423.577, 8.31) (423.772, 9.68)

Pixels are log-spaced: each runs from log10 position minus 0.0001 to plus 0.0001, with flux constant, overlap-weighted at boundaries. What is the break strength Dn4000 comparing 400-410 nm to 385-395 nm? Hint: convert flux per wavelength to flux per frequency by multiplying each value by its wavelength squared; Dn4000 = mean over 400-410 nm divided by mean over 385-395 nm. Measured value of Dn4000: 1.92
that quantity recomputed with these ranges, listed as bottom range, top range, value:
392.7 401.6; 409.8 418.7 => 1.59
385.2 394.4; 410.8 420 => 2.01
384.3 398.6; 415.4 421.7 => 1.97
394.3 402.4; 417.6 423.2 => 1.45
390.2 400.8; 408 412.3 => 1.65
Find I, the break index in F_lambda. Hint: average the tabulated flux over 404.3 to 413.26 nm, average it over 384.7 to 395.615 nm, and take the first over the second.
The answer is 1.8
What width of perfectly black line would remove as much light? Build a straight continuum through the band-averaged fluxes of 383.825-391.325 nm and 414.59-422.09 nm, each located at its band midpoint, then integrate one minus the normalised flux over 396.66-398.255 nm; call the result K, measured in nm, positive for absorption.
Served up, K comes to 0.43 nm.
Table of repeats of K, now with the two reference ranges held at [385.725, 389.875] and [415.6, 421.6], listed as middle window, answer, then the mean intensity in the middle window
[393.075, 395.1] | 0.54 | 4.52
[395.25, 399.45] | 0.20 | 6.27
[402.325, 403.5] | -0.44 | 10.1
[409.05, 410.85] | -0.35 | 9.88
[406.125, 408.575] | -0.45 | 9.37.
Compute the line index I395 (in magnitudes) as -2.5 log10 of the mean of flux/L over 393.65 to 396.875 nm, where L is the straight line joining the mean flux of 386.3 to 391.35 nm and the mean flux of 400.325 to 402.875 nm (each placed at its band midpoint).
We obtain 0.399 mag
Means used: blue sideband 5.78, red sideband 9.87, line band 5.44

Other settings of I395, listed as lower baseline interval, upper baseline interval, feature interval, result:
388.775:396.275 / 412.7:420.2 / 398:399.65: -0.17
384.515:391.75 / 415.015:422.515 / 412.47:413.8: -0.15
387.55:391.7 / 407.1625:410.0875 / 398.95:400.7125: -0.14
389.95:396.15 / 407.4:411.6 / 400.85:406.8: -0.17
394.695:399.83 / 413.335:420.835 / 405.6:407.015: -0.22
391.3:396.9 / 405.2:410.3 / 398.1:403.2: -0.24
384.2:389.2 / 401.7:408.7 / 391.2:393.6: 0.18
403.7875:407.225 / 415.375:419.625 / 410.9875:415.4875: -0.03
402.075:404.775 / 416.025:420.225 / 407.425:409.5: 0.01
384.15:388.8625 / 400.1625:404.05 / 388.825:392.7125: -0.01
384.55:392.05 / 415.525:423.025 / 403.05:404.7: -0.25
